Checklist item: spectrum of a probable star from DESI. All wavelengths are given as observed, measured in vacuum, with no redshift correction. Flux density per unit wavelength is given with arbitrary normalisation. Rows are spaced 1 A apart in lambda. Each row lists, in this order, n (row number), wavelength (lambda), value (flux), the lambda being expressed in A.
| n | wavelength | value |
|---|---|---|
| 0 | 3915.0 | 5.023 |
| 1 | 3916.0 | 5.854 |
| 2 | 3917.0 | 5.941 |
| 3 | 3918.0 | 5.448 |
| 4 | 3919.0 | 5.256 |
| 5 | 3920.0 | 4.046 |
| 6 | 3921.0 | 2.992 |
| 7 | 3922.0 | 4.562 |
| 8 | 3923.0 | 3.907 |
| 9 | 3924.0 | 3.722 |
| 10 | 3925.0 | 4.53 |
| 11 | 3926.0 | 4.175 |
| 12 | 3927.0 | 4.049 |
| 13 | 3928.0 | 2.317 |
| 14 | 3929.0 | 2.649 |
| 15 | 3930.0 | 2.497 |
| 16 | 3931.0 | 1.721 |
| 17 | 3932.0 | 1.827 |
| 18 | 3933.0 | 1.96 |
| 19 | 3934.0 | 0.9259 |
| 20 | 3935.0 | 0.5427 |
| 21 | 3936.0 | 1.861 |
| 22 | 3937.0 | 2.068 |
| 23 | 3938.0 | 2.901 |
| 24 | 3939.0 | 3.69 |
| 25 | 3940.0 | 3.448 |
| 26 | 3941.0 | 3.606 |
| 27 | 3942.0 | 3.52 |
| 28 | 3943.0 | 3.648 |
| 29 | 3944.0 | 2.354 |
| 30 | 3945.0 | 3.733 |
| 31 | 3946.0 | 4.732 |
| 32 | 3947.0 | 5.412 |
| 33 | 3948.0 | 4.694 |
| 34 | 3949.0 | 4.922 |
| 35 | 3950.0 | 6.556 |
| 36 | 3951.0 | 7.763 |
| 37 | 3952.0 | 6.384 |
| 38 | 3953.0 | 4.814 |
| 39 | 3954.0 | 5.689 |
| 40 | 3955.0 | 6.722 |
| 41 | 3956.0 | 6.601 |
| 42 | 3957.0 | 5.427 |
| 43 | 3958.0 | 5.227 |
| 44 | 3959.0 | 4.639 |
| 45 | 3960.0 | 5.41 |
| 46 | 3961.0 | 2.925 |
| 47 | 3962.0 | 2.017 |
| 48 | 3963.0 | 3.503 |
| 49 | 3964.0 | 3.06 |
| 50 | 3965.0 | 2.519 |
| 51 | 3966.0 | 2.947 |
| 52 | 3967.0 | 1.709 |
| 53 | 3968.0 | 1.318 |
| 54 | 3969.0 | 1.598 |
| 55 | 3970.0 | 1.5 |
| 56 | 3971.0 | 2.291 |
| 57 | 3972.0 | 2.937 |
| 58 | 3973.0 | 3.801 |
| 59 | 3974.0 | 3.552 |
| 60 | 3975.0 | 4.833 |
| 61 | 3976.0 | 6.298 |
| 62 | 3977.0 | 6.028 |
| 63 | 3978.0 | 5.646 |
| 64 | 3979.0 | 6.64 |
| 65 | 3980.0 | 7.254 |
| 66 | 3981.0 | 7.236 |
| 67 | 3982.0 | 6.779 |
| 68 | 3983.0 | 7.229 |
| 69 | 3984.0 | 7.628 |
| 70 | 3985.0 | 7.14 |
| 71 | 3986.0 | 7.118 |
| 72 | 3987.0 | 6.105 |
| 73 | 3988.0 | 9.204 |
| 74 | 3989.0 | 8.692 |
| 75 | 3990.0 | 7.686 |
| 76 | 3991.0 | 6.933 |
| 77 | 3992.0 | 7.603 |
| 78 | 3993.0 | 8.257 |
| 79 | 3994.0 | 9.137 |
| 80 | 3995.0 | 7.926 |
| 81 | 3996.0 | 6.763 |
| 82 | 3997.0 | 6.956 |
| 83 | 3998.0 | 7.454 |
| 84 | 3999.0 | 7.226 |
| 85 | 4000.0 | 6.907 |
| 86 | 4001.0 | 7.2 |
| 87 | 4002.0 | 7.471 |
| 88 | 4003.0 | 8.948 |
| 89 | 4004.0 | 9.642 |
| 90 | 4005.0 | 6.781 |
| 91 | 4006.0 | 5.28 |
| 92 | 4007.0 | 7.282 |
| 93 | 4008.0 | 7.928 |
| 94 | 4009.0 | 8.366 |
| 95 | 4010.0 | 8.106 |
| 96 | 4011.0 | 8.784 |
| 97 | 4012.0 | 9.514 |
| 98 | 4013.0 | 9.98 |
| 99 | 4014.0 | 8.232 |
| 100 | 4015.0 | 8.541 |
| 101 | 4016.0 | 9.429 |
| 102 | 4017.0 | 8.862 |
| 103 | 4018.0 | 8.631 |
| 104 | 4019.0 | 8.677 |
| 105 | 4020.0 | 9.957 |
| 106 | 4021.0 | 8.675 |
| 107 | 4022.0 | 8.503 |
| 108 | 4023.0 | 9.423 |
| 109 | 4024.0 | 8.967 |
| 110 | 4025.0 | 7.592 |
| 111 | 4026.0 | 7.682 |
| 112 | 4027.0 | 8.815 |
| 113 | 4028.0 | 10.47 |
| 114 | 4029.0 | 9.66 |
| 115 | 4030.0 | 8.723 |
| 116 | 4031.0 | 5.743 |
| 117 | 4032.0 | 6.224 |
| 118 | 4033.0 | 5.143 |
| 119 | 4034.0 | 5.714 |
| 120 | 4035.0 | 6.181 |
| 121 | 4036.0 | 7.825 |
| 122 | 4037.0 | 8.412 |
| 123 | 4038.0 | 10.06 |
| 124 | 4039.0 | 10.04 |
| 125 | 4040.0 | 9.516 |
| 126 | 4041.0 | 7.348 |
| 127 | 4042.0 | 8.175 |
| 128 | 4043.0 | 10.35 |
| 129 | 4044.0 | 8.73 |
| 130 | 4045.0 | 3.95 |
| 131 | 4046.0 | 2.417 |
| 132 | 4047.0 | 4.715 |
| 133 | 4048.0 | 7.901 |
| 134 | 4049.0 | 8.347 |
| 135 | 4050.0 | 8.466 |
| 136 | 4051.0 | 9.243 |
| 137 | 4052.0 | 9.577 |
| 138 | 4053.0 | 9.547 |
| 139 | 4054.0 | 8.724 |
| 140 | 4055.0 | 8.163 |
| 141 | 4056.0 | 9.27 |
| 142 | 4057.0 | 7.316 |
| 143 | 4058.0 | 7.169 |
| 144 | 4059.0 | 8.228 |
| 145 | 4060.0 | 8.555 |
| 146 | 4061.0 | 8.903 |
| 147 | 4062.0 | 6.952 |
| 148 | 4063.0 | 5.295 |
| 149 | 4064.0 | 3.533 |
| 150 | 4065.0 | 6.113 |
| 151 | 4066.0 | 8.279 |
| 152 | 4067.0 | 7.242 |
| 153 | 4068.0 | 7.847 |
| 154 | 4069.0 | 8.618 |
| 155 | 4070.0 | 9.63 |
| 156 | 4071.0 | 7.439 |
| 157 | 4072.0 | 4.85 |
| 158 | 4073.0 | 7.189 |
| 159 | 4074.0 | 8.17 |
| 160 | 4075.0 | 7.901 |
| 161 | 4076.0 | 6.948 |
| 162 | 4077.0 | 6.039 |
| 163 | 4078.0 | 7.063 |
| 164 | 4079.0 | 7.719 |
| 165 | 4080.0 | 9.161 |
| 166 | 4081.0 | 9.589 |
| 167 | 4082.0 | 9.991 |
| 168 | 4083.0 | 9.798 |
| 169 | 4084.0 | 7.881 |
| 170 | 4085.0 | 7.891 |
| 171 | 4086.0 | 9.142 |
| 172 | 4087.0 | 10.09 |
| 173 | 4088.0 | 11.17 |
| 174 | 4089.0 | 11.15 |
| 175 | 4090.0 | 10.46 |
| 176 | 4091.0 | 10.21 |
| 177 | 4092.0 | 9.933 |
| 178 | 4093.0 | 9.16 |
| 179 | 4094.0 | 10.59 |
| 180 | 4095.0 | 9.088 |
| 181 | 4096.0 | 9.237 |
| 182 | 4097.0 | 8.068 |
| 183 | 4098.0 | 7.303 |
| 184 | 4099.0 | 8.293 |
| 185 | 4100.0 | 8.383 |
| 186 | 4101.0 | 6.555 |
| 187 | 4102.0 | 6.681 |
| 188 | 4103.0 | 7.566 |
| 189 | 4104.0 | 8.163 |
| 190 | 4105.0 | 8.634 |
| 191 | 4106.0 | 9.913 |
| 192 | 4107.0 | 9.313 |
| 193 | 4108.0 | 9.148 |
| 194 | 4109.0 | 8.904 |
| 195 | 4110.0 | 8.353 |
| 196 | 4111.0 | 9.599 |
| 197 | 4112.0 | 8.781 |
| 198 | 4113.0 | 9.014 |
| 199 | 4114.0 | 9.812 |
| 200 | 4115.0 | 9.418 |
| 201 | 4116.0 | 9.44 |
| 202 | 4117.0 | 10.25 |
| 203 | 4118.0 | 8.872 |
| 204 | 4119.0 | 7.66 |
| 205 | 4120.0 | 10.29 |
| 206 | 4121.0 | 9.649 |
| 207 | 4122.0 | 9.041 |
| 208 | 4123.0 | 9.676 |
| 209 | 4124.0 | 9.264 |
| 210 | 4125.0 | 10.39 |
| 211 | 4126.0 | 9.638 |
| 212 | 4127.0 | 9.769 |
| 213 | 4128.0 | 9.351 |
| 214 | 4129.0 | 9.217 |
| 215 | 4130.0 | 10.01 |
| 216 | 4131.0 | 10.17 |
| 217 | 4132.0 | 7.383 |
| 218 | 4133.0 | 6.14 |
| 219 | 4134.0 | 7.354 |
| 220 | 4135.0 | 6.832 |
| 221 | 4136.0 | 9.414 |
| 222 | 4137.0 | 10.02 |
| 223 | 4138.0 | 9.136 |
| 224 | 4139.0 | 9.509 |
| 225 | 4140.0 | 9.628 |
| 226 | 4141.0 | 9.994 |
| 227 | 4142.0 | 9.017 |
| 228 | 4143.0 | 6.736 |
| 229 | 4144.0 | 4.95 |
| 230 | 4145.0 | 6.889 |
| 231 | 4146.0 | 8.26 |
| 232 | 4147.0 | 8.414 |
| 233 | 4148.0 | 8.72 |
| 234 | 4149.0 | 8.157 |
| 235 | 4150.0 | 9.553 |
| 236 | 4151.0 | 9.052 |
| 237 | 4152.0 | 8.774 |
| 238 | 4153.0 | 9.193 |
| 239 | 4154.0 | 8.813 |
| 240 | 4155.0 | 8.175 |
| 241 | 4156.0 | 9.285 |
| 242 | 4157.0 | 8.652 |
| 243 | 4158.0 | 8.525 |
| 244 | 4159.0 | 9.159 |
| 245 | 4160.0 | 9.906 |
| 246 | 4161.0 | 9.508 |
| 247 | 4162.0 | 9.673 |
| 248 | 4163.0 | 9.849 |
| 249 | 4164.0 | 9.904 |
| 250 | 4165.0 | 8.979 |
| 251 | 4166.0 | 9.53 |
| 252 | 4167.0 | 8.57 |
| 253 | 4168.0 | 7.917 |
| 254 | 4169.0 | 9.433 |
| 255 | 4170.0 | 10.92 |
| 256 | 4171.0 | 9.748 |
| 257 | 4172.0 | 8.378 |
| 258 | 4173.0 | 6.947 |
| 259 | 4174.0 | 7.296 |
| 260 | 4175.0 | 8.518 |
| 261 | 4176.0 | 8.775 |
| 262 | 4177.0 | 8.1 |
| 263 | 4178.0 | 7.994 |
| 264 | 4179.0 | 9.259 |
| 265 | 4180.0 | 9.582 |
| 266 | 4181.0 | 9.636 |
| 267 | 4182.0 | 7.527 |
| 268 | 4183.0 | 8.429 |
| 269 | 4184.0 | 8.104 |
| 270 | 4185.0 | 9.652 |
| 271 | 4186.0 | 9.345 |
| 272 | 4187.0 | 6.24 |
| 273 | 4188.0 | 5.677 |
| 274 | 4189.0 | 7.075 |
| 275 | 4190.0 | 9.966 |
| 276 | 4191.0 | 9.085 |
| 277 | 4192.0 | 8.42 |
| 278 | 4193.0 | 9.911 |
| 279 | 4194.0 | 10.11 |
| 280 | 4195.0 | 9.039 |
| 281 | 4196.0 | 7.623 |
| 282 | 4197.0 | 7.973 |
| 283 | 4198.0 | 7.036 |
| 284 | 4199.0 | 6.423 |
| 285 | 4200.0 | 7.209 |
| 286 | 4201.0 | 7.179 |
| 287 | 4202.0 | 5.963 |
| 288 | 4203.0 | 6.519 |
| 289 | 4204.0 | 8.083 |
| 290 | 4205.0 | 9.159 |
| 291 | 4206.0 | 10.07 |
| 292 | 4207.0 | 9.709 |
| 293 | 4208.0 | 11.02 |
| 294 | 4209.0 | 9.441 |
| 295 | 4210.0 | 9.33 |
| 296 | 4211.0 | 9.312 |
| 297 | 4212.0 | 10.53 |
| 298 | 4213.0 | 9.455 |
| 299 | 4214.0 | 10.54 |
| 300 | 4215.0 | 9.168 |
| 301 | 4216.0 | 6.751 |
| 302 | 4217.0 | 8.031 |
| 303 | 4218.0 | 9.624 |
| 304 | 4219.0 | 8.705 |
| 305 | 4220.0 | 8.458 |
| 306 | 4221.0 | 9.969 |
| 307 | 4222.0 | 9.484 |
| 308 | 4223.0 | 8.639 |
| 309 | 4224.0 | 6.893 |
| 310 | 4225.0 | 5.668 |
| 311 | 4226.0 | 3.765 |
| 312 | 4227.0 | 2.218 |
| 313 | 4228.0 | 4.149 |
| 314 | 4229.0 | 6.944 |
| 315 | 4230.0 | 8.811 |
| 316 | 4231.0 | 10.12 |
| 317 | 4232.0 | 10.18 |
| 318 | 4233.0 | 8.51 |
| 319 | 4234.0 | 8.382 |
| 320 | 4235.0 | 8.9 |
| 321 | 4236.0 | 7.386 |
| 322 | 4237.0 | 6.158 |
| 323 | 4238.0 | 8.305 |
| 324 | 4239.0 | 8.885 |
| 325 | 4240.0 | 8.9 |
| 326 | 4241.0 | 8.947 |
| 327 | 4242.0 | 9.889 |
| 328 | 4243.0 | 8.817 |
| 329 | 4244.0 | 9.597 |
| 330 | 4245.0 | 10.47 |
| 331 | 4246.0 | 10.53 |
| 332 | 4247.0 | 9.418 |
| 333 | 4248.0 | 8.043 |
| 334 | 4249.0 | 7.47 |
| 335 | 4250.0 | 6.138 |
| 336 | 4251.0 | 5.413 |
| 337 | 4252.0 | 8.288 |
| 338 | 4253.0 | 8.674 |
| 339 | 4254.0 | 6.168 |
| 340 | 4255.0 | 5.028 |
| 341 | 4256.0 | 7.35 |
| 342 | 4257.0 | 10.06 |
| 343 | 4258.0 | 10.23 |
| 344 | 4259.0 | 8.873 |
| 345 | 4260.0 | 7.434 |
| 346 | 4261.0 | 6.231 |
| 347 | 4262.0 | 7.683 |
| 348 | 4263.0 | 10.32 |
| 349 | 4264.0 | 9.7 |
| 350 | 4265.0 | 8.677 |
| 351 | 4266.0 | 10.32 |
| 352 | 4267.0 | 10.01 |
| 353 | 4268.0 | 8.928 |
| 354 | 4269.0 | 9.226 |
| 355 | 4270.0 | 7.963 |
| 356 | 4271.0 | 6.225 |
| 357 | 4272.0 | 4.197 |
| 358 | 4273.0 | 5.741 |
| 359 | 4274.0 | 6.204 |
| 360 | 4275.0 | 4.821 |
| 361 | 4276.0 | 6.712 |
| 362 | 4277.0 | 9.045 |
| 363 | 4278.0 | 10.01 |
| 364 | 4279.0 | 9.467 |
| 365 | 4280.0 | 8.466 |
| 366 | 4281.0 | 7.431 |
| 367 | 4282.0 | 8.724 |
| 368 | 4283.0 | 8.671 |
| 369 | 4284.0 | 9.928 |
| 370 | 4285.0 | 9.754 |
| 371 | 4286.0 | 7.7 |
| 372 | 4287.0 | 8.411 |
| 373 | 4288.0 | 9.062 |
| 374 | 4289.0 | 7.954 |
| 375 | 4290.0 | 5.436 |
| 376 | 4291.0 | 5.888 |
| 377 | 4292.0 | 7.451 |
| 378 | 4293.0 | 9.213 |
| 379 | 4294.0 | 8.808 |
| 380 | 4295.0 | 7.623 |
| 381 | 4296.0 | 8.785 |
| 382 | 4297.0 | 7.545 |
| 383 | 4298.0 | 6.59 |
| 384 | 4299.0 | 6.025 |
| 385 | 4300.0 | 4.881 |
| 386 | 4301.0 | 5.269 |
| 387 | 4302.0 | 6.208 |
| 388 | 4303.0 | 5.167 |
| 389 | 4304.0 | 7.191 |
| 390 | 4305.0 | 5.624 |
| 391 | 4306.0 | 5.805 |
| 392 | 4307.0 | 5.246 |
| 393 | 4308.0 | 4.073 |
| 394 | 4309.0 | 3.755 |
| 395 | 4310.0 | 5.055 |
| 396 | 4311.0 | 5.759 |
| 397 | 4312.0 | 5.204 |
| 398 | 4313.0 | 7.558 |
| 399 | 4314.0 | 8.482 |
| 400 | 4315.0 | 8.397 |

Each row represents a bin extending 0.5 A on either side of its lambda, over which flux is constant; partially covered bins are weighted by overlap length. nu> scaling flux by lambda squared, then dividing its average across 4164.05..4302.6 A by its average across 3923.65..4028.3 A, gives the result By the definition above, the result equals 1.60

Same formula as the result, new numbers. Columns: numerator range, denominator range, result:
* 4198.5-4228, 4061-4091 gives 1.07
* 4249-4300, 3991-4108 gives 1.07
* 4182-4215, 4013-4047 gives 1.15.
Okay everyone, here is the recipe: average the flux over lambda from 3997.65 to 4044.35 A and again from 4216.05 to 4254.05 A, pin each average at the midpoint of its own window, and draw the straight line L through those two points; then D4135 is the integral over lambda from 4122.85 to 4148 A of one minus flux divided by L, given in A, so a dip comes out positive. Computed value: -1.7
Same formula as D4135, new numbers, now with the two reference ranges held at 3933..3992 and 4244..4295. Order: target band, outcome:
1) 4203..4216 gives -3.5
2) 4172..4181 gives -1.7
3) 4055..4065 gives -2.6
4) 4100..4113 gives -4.6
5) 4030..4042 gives -4.5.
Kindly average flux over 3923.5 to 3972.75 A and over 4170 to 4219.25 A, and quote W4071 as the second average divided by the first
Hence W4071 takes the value 2.39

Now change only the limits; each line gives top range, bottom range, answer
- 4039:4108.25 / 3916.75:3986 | 1.96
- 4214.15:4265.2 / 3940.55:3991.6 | 1.61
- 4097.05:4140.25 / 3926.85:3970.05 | 2.47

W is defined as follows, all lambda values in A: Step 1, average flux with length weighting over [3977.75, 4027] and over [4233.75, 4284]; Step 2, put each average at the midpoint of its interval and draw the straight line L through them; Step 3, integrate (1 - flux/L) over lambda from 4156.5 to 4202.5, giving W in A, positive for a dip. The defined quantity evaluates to -2.4 A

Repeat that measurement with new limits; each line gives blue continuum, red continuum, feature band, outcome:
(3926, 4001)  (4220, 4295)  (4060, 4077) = -3.5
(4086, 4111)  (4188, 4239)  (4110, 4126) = -0.9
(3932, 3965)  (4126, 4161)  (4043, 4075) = -4.0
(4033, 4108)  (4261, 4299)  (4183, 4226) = -2.0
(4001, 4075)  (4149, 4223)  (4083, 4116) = -3.0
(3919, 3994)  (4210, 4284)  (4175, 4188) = -1.9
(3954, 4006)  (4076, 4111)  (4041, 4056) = -0.3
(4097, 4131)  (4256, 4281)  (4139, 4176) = 0.0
